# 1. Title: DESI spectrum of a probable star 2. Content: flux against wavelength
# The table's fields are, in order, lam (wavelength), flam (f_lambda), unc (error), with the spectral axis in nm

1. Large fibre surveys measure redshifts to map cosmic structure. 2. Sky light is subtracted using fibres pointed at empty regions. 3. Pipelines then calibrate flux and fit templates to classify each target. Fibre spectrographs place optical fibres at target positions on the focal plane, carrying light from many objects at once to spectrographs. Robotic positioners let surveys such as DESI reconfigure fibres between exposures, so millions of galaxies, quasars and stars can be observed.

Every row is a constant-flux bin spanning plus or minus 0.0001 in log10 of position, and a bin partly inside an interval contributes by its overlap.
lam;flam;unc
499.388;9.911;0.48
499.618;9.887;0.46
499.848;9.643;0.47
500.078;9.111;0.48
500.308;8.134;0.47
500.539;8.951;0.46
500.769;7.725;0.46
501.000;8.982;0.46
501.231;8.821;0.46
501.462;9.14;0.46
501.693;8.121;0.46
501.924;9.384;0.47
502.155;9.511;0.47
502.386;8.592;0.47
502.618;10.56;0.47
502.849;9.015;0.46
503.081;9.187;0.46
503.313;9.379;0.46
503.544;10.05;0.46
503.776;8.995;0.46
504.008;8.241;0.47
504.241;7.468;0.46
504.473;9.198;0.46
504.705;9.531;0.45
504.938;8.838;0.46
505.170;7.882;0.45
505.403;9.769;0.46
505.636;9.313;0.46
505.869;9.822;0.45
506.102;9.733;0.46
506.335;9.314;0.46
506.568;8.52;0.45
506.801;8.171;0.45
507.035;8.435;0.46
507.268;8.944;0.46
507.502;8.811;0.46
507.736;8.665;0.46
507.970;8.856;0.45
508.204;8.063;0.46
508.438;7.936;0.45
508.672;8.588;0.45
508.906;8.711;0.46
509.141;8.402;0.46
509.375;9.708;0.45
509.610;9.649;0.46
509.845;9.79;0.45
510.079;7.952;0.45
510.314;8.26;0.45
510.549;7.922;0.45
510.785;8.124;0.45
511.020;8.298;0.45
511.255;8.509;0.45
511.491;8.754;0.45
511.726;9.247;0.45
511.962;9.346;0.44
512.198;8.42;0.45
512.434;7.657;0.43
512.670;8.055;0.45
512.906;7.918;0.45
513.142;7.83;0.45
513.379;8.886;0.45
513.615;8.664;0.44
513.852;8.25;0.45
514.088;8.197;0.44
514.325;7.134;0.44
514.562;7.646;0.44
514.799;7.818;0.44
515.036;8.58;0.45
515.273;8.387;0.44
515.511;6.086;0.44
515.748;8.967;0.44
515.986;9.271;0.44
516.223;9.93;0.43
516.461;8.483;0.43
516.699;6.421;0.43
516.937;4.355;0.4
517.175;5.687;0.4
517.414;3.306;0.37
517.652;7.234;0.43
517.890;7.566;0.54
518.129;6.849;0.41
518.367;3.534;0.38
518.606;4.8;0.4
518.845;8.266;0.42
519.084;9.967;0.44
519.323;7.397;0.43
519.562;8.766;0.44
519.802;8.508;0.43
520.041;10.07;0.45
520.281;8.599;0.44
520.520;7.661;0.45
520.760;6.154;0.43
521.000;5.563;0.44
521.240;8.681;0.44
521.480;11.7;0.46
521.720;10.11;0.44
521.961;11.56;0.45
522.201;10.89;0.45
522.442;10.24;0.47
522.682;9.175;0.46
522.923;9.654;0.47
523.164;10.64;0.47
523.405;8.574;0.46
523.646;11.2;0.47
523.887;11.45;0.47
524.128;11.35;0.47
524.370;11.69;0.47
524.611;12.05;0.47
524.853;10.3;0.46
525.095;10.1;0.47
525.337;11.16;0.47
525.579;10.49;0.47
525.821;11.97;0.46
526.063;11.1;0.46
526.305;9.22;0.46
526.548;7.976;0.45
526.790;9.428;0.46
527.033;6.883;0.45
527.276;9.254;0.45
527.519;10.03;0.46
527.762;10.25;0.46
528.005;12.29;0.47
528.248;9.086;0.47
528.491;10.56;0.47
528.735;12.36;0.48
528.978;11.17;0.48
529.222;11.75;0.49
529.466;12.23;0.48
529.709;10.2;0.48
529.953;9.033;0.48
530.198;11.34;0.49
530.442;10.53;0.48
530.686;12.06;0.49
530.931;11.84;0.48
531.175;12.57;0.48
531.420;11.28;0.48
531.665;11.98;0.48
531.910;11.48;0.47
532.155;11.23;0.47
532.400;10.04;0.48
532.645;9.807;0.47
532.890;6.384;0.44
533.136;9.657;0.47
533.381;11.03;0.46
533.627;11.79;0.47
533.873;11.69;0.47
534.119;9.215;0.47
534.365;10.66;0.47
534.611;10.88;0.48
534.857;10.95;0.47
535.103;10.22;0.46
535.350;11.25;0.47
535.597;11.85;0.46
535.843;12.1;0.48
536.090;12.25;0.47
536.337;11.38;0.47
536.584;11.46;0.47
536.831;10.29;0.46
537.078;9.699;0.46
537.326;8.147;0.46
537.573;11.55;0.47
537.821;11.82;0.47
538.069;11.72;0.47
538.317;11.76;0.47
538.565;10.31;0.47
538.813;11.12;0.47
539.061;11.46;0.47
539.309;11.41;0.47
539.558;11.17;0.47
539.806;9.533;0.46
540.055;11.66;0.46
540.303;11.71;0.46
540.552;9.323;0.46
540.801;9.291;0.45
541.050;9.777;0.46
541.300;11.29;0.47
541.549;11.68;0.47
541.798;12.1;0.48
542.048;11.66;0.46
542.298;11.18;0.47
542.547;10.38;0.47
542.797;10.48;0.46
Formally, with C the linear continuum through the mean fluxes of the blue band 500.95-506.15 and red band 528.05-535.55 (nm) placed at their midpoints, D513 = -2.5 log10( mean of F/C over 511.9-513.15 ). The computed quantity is 0.18 mag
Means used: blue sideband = 9.1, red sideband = 10.8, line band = 8.19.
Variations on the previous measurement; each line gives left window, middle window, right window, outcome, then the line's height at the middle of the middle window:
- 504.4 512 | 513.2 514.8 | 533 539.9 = 0.145 mag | 9.25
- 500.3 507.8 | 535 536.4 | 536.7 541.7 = -0.094 mag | 10.6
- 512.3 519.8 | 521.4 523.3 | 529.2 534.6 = -0.187 mag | 8.81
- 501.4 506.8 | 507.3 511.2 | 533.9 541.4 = 0.090 mag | 9.36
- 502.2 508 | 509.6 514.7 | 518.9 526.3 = 0.123 mag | 9.36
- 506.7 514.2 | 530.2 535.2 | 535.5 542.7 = -0.035 mag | 10.4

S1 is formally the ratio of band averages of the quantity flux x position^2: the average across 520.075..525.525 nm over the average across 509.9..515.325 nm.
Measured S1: 1.25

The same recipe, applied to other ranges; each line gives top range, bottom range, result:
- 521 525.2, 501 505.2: 1.25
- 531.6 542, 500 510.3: 1.37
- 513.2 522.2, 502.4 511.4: 0.93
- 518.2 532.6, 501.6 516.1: 1.23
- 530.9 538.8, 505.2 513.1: 1.38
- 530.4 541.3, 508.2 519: 1.51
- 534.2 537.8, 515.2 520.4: 1.59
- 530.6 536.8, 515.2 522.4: 1.48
